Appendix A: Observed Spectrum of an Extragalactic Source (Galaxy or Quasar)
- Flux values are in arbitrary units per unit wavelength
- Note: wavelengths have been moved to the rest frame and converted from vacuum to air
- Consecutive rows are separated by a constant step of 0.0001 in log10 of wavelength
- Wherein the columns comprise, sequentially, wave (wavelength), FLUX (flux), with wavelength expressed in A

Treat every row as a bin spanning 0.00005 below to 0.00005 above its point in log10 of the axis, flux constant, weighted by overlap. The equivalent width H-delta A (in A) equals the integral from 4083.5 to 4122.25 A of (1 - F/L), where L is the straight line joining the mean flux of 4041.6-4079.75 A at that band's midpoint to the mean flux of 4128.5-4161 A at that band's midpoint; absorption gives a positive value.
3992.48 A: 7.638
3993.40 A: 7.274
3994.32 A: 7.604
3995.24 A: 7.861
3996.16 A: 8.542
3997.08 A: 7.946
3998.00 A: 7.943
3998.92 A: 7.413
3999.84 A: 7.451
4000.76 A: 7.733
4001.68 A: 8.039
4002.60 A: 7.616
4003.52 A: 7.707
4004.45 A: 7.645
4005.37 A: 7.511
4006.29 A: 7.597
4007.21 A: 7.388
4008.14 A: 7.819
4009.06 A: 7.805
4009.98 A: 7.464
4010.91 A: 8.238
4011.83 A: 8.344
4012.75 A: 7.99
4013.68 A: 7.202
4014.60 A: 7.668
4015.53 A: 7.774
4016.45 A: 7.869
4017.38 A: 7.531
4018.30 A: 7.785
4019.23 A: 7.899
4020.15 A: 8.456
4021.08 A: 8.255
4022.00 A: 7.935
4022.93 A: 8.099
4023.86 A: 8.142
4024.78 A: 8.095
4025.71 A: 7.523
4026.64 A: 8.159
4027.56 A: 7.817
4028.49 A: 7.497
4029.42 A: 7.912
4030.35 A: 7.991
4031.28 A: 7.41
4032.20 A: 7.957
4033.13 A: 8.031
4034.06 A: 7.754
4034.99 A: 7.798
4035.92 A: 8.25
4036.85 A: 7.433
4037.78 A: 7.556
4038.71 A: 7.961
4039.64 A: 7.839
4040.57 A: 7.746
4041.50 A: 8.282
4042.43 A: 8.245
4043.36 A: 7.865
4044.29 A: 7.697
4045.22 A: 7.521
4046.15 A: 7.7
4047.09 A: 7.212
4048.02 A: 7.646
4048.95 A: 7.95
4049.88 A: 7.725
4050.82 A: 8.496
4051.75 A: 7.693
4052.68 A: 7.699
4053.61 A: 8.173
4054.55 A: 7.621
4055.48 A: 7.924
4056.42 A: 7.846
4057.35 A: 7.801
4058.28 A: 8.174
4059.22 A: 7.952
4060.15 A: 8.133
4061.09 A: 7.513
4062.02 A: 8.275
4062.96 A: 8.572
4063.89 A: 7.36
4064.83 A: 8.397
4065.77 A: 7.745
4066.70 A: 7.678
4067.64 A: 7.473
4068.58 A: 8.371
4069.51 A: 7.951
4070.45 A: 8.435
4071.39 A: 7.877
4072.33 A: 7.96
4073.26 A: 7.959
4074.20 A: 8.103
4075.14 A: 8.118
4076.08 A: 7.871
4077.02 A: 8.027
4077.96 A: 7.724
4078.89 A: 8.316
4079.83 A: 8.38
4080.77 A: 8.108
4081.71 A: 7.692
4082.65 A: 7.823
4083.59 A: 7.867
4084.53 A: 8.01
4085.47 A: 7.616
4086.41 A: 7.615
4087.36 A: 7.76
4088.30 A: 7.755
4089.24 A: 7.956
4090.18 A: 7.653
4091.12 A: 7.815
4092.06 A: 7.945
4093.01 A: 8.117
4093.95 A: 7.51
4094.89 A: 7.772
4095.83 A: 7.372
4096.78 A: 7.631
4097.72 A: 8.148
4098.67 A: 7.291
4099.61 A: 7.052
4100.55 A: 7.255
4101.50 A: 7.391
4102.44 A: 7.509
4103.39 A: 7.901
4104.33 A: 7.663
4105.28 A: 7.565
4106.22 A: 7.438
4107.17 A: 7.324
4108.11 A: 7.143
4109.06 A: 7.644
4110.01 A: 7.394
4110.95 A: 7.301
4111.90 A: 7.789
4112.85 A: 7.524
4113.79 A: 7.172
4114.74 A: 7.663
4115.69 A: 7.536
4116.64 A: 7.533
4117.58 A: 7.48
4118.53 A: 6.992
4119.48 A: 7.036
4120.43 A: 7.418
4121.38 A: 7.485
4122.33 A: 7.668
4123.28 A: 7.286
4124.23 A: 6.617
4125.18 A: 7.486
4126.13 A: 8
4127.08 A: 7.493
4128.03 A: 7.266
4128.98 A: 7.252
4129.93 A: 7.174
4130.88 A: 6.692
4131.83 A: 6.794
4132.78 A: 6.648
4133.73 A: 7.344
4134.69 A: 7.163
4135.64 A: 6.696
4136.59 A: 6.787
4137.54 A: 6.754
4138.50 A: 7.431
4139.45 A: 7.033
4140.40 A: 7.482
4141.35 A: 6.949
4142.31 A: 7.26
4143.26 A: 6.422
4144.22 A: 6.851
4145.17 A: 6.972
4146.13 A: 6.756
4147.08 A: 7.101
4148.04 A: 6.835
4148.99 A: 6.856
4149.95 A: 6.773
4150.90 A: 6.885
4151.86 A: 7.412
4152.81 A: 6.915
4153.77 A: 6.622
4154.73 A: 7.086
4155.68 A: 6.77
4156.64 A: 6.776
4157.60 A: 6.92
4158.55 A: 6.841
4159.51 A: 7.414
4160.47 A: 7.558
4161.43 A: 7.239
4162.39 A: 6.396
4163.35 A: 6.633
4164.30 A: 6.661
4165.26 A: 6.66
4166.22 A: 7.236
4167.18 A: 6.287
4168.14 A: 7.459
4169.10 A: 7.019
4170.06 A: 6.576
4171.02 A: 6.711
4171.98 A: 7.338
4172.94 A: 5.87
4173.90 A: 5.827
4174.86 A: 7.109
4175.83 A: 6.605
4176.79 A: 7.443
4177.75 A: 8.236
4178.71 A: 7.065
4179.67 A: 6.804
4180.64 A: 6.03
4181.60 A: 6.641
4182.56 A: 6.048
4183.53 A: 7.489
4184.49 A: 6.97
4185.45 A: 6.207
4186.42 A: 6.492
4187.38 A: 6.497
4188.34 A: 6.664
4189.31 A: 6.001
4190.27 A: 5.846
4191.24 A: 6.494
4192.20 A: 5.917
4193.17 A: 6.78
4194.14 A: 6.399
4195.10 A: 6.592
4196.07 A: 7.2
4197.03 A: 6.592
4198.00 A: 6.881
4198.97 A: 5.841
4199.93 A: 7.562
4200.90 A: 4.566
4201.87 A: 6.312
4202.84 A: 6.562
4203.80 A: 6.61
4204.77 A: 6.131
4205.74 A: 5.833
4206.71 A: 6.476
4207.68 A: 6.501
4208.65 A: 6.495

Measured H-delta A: -0.6 A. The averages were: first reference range 7.93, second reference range 6.98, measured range 7.56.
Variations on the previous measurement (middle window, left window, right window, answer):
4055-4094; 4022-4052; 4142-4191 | -2.0 A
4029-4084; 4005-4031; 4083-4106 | -1.1 A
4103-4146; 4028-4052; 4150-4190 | -0.5 A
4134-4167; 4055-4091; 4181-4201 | 0.2 A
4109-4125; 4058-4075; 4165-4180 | 0.2 A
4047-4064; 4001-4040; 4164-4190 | -0.7 A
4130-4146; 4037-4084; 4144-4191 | 0.3 A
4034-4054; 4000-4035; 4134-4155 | -0.5 A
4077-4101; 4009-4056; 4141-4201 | -1.2 A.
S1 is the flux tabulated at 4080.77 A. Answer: 8.108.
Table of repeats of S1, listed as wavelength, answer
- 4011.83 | 8.344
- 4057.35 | 7.801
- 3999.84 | 7.451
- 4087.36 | 7.76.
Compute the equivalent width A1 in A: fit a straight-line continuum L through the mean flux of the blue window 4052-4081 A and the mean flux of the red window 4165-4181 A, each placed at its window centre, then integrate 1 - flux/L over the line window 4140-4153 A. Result 0.3 A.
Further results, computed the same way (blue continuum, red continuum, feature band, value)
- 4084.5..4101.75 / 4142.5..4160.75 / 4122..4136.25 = 0.1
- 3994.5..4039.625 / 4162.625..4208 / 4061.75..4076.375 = -1.1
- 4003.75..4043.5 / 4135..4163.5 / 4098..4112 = -0.3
